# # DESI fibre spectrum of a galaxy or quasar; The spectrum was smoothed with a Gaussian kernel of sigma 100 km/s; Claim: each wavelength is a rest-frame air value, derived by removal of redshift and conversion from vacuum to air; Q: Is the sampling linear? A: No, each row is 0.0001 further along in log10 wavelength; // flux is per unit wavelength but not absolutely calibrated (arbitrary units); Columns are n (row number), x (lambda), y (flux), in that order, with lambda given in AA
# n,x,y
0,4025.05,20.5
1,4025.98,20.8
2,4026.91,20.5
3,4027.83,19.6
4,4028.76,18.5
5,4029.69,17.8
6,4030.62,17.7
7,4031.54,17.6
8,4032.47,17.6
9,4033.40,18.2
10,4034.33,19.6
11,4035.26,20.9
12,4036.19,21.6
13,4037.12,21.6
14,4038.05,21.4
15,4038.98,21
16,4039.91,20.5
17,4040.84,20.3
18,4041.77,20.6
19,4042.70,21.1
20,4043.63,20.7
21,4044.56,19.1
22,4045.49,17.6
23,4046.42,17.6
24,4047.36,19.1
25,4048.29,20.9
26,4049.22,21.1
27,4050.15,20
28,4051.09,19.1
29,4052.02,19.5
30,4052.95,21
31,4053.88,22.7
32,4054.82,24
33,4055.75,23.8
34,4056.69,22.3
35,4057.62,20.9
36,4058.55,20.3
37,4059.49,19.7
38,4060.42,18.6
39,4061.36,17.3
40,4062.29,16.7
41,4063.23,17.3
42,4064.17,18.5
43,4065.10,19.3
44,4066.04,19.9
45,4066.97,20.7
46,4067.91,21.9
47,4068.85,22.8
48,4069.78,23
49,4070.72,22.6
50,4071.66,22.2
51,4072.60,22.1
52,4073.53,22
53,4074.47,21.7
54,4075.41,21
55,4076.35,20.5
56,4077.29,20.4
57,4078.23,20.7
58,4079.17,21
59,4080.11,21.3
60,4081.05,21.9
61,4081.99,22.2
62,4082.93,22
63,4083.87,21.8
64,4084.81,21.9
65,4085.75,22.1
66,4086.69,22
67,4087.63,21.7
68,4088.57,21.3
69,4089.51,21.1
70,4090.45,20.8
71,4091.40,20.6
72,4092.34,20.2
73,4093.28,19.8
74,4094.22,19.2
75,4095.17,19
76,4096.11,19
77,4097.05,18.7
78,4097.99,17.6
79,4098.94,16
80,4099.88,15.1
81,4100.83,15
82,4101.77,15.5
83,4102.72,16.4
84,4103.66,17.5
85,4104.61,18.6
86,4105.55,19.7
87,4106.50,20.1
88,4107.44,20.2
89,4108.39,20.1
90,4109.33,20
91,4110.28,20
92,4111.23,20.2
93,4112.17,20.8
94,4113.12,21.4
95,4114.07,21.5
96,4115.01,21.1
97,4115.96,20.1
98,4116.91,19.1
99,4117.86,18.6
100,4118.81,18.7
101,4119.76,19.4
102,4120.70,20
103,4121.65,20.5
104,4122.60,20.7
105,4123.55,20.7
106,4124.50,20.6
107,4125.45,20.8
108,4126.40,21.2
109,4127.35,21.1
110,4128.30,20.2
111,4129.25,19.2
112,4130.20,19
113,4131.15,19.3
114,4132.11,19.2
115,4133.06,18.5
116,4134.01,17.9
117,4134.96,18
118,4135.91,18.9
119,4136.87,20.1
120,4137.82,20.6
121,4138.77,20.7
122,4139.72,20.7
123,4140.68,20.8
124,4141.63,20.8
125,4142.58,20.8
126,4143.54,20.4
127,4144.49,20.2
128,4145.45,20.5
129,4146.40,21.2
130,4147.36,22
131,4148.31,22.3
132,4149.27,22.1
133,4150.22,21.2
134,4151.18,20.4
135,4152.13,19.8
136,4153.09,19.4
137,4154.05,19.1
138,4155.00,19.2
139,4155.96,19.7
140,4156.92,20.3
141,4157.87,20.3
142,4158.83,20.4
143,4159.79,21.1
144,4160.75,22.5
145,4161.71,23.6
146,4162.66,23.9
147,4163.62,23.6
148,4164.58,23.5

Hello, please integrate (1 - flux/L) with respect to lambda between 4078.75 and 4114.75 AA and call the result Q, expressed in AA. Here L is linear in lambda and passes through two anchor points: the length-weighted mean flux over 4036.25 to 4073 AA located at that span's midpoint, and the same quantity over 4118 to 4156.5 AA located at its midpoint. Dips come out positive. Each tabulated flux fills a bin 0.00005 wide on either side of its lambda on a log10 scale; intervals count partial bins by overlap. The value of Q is 0.9 AA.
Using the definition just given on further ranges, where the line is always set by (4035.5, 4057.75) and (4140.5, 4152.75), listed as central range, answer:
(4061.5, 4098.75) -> 0.3 AA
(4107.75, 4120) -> 0.5 AA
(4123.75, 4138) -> 0.9 AA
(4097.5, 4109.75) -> 1.8 AA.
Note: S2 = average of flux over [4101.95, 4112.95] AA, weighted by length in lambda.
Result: 19.4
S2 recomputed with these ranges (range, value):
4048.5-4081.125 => 20.8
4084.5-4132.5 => 19.7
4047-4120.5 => 20.2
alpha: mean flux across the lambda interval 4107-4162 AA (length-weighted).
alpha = 20.3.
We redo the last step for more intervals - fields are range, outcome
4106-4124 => 20.2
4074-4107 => 19.8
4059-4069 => 19.2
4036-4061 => 20.6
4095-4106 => 17.3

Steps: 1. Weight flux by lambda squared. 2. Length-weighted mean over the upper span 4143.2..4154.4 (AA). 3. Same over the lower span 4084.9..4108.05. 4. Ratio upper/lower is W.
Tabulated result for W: 1.1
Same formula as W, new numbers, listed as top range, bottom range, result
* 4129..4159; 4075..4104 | 1.04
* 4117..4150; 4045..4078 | 1.02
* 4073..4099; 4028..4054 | 1.07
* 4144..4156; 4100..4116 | 1.09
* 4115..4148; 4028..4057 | 1.04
